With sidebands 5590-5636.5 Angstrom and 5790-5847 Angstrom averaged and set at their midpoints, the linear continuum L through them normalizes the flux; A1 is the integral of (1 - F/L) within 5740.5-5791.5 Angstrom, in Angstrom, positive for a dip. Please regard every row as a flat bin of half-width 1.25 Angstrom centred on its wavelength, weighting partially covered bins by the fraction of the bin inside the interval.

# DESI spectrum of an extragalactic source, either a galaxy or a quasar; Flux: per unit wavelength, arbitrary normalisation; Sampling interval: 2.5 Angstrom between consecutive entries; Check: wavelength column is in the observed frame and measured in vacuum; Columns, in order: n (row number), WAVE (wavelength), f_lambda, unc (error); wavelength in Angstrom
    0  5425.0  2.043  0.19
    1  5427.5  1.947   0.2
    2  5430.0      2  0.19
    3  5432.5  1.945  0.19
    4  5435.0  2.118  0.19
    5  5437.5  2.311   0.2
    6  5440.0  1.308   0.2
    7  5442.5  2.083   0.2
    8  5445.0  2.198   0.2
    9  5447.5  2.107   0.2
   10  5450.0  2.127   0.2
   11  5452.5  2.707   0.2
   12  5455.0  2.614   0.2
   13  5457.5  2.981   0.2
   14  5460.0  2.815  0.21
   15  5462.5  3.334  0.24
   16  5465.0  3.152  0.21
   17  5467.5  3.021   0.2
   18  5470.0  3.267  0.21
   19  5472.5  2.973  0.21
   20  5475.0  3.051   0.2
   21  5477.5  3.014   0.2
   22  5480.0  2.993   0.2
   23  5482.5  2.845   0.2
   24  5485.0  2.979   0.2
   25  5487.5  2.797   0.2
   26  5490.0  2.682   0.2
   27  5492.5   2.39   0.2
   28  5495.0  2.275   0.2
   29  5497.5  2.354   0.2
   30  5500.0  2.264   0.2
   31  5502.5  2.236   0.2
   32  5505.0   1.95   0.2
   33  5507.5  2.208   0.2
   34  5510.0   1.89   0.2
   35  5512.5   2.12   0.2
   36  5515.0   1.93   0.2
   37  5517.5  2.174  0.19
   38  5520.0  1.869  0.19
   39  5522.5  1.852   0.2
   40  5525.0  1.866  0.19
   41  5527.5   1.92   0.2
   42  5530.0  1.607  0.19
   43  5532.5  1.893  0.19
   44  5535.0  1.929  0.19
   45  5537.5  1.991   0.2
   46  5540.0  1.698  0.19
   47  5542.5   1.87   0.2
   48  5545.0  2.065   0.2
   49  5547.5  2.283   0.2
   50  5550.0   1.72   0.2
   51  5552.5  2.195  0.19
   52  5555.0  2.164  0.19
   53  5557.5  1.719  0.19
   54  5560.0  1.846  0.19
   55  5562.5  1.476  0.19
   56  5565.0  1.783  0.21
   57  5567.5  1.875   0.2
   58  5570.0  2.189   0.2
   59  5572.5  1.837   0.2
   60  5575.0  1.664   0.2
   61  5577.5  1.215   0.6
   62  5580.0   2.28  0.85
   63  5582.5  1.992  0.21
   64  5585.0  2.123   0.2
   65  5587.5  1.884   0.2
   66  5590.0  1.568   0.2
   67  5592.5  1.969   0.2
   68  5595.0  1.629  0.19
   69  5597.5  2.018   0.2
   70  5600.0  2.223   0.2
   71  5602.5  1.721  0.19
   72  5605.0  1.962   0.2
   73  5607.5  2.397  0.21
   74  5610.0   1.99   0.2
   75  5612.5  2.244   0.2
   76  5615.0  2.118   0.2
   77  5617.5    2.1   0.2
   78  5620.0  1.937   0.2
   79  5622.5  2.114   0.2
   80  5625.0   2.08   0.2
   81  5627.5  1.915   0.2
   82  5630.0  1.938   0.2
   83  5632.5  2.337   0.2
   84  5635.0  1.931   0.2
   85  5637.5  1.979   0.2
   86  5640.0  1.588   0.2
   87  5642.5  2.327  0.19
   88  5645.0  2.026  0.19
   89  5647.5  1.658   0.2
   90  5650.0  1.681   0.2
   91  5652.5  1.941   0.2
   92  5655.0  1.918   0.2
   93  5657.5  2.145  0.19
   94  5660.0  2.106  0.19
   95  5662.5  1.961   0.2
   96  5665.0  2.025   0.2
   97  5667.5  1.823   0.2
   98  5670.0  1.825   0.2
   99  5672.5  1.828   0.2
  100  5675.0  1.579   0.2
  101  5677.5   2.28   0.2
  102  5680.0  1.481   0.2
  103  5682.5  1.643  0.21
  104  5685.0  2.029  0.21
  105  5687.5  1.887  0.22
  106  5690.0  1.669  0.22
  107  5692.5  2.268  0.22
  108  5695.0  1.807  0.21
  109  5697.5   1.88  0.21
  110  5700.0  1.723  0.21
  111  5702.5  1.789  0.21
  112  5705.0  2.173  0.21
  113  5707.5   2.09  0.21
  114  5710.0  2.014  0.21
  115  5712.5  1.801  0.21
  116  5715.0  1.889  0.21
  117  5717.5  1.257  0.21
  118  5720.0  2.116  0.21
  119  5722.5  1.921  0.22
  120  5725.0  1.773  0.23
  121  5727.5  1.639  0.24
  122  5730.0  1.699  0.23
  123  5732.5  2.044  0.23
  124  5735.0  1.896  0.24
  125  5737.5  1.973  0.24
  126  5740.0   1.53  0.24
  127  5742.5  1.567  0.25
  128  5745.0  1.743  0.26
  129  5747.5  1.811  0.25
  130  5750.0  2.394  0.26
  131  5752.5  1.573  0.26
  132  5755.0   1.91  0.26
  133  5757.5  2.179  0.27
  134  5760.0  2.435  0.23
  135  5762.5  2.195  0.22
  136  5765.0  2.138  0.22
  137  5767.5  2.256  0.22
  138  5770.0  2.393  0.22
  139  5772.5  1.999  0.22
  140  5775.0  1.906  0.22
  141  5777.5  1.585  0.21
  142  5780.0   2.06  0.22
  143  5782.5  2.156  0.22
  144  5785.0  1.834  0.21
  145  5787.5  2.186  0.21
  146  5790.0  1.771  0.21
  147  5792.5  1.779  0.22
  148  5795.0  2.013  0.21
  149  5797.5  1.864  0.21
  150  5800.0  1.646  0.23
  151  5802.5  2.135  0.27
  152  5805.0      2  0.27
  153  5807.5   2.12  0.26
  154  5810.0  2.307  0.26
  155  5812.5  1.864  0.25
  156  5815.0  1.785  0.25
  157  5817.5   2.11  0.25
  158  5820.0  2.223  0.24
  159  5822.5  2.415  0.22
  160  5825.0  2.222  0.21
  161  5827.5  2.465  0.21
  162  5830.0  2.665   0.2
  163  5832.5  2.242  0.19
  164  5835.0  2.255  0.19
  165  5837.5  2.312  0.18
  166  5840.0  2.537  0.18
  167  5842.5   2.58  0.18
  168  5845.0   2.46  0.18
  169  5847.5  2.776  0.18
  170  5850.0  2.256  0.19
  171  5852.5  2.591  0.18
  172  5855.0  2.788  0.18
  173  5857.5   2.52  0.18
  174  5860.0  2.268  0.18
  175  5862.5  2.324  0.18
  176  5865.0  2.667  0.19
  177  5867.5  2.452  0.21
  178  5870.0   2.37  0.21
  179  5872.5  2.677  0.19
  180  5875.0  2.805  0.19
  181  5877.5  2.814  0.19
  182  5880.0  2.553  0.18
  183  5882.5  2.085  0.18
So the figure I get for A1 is 3.4 Angstrom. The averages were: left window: 2.02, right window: 2.18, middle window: 2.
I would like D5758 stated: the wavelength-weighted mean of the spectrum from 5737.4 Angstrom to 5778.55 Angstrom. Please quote 1.98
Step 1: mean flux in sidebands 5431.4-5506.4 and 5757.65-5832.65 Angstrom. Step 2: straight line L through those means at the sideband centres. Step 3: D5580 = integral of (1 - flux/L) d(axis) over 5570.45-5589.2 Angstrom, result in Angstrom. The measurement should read 4.2 Angstrom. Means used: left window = 2.56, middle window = 1.86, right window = 2.09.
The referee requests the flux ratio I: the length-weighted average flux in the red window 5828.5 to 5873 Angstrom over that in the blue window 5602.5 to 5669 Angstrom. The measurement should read 1.24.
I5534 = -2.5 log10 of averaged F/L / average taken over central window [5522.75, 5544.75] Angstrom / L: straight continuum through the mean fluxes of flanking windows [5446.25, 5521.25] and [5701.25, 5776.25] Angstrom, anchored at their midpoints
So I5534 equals 0.30 mag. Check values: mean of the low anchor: 2.57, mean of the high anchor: 1.94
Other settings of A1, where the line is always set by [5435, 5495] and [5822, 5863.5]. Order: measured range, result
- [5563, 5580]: 5.3 Angstrom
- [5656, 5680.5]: 6.1 Angstrom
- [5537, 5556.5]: 4.6 Angstrom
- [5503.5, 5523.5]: 4.8 Angstrom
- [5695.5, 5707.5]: 3.0 Angstrom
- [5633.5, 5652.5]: 5.0 Angstrom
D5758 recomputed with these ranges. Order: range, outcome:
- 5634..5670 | 1.93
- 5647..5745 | 1.85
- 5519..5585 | 1.88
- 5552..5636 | 1.95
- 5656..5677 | 1.92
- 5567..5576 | 1.9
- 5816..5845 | 2.37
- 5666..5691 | 1.81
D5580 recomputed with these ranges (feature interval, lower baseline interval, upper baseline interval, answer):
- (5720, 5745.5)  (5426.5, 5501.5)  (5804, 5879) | 6.8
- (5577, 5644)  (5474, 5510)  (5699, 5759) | 6.3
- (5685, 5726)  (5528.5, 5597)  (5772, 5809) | 0.6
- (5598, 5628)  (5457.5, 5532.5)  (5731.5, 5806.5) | 2.5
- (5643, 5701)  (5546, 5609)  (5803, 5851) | 4.8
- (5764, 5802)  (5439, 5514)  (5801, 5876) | 6.7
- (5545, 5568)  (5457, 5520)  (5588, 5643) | 3.8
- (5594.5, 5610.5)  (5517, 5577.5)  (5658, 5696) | -1.1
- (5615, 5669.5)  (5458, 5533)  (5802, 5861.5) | 9.7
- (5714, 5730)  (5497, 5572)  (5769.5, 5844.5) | 2.4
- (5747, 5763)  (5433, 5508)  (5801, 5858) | 2.0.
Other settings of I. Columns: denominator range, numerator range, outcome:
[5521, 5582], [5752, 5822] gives 1.08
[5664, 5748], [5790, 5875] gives 1.25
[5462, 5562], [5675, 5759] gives 0.81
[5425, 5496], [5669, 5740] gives 0.72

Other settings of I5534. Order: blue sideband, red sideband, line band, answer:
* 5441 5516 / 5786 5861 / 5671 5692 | 0.292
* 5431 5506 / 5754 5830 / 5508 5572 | 0.267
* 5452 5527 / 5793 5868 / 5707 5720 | 0.288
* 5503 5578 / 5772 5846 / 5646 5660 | 0.056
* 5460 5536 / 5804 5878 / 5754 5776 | 0.114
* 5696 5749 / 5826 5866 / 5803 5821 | 0.120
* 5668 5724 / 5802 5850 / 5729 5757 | 0.098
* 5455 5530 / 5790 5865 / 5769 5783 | 0.149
